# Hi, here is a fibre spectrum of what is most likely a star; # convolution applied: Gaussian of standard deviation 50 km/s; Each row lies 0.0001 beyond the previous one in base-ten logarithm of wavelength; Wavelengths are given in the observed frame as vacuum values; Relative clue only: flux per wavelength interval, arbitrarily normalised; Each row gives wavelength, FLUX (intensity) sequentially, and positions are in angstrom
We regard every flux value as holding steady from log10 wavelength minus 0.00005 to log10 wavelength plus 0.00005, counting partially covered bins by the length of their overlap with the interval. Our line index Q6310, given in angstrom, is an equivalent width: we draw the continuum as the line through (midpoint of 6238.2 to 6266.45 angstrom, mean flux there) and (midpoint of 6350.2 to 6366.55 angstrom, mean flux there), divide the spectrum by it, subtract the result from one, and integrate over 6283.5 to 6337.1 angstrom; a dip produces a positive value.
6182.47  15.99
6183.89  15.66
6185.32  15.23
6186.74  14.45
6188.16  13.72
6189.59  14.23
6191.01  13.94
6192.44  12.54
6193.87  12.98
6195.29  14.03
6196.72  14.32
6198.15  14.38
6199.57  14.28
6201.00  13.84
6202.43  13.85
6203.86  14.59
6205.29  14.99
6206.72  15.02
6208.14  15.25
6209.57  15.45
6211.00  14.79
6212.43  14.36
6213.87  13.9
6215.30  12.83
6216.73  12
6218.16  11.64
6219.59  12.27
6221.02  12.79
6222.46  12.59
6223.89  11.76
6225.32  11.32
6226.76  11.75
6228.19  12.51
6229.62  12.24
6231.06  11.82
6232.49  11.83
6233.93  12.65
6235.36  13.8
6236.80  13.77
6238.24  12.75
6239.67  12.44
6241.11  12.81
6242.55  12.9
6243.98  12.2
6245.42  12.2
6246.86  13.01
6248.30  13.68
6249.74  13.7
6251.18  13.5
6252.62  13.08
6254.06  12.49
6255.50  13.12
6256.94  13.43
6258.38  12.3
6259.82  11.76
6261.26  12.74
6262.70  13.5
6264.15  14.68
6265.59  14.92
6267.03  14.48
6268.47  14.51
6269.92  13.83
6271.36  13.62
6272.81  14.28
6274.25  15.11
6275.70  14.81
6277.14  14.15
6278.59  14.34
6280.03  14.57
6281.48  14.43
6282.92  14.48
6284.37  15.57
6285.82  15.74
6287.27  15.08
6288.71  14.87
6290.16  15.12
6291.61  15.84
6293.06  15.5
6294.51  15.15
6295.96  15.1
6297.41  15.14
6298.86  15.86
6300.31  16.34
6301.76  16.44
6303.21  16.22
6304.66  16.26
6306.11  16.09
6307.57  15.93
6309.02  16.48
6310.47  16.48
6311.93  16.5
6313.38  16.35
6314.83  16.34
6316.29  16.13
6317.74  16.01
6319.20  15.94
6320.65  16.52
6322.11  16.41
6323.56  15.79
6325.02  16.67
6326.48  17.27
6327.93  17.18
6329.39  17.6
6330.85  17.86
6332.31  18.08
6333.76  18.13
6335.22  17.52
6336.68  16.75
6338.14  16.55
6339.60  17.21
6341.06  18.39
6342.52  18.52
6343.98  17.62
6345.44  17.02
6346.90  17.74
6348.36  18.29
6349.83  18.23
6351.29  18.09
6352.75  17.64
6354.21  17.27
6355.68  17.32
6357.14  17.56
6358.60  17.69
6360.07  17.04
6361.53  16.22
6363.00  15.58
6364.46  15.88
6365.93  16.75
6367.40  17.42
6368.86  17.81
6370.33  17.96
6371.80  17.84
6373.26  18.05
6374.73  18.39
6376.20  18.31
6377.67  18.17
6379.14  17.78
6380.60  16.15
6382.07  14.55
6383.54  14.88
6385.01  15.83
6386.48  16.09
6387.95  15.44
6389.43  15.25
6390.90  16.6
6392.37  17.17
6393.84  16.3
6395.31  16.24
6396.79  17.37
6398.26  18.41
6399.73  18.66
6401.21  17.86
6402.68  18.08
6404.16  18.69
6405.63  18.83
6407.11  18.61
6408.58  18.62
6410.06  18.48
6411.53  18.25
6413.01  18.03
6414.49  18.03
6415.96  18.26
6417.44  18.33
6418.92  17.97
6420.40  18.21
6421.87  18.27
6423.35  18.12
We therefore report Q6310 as -3.6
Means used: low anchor 13.1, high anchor 17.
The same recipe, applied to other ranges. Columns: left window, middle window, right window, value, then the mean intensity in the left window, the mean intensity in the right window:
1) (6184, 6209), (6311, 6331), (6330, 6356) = 0.7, 14.3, 17.7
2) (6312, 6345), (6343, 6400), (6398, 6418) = 2.1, 17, 18.4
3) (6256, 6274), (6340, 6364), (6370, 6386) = -1.8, 13.7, 17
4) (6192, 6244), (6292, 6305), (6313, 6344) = 0.2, 13.2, 17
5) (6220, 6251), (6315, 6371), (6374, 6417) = -5.0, 12.6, 17.4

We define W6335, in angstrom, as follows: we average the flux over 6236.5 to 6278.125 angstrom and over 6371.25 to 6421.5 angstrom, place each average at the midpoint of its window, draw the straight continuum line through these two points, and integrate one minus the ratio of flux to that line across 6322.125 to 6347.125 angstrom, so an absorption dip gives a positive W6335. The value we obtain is -2.7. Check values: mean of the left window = 13.4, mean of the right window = 17.5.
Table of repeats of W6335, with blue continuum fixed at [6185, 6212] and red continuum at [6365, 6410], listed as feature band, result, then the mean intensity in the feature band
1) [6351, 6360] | -0.40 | 17.5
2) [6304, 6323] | -0.17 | 16.3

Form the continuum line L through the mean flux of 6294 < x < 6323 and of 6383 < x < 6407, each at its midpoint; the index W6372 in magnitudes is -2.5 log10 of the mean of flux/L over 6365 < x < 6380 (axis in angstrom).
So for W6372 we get -0.064 mag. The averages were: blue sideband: 16.1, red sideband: 17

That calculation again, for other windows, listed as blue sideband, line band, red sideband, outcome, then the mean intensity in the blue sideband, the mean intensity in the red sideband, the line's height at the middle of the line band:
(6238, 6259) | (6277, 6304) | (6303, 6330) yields -0.01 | 12.9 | 16.4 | 15.1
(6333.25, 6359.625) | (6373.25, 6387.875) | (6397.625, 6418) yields 0.08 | 17.6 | 18.4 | 18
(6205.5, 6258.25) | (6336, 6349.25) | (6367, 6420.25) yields -0.10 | 13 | 17.5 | 16.1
